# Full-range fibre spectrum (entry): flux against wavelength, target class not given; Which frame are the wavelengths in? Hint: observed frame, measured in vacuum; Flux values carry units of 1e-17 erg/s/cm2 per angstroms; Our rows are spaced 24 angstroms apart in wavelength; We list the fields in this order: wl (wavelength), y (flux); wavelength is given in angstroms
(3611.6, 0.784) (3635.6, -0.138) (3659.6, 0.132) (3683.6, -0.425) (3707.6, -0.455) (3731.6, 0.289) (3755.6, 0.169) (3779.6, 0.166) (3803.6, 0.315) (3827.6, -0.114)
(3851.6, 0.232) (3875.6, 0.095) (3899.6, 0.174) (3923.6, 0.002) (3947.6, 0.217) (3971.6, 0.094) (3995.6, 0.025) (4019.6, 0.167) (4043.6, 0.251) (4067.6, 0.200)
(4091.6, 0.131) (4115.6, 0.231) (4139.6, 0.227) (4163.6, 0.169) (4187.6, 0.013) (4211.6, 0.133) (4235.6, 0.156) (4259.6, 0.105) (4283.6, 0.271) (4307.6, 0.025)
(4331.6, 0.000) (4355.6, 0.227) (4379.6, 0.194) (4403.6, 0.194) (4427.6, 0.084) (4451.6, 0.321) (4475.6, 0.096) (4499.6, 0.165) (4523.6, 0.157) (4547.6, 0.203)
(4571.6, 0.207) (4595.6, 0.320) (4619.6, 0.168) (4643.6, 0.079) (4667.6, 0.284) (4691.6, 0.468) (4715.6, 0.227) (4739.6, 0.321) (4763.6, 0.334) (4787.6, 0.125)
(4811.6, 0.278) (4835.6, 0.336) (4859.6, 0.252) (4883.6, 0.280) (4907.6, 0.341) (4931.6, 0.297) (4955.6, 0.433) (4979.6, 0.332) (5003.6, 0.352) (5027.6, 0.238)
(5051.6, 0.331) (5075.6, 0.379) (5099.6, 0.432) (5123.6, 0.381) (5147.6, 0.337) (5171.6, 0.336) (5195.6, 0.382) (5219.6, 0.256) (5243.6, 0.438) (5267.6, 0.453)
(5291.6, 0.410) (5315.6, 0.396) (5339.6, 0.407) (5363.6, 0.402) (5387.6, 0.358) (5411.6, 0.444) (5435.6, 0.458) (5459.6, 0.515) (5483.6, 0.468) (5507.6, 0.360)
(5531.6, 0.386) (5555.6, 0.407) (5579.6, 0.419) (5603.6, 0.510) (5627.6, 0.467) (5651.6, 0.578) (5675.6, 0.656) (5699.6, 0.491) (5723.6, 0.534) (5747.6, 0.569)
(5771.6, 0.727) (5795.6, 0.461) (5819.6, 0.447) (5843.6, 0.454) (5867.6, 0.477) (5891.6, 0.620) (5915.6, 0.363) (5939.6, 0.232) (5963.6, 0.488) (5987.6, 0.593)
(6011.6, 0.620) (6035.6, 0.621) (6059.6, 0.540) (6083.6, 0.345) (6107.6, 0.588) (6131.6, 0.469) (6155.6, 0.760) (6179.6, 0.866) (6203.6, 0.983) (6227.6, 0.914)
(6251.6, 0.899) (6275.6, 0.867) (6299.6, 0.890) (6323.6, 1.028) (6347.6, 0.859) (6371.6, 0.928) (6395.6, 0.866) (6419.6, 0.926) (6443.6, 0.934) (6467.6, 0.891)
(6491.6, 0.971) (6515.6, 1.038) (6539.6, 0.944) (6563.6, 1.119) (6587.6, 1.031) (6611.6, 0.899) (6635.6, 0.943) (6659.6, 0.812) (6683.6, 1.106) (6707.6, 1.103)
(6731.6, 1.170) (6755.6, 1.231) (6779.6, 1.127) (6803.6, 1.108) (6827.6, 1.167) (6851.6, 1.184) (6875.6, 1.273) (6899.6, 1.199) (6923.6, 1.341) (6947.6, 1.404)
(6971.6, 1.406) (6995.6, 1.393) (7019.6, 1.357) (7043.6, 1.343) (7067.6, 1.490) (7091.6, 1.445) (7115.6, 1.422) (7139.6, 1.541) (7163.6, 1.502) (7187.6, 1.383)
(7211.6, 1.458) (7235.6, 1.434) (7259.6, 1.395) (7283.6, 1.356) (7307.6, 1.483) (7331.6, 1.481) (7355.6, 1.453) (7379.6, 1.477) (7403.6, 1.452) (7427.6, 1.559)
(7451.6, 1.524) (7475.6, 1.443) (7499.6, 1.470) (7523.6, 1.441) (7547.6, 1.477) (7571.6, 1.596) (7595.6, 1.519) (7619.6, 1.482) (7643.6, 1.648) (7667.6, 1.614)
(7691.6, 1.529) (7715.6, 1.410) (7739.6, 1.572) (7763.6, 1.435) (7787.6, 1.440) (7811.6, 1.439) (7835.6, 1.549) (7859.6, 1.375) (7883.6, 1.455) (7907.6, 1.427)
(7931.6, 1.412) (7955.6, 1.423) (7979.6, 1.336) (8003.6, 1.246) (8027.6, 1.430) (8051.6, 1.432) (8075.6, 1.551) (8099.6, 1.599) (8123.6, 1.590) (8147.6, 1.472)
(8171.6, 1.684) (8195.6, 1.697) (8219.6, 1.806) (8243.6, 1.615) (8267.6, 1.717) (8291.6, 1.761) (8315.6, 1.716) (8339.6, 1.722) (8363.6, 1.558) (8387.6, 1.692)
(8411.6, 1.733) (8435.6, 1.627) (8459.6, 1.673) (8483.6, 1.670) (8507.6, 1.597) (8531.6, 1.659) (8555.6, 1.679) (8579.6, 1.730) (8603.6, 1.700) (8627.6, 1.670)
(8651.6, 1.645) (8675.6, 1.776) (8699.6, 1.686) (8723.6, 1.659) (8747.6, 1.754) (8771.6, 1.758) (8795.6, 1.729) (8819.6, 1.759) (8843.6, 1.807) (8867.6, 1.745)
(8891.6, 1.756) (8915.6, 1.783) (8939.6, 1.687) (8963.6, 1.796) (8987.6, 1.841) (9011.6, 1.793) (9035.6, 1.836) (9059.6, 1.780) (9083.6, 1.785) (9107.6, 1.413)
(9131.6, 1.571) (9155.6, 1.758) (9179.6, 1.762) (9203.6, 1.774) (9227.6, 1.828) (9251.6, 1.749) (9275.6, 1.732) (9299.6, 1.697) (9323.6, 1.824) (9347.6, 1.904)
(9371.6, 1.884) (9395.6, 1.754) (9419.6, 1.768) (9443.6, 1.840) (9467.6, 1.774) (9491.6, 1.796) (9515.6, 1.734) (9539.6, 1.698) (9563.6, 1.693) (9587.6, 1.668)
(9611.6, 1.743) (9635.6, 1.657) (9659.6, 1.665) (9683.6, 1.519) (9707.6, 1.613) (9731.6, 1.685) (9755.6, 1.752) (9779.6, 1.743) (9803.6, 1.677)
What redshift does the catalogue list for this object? 0.55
